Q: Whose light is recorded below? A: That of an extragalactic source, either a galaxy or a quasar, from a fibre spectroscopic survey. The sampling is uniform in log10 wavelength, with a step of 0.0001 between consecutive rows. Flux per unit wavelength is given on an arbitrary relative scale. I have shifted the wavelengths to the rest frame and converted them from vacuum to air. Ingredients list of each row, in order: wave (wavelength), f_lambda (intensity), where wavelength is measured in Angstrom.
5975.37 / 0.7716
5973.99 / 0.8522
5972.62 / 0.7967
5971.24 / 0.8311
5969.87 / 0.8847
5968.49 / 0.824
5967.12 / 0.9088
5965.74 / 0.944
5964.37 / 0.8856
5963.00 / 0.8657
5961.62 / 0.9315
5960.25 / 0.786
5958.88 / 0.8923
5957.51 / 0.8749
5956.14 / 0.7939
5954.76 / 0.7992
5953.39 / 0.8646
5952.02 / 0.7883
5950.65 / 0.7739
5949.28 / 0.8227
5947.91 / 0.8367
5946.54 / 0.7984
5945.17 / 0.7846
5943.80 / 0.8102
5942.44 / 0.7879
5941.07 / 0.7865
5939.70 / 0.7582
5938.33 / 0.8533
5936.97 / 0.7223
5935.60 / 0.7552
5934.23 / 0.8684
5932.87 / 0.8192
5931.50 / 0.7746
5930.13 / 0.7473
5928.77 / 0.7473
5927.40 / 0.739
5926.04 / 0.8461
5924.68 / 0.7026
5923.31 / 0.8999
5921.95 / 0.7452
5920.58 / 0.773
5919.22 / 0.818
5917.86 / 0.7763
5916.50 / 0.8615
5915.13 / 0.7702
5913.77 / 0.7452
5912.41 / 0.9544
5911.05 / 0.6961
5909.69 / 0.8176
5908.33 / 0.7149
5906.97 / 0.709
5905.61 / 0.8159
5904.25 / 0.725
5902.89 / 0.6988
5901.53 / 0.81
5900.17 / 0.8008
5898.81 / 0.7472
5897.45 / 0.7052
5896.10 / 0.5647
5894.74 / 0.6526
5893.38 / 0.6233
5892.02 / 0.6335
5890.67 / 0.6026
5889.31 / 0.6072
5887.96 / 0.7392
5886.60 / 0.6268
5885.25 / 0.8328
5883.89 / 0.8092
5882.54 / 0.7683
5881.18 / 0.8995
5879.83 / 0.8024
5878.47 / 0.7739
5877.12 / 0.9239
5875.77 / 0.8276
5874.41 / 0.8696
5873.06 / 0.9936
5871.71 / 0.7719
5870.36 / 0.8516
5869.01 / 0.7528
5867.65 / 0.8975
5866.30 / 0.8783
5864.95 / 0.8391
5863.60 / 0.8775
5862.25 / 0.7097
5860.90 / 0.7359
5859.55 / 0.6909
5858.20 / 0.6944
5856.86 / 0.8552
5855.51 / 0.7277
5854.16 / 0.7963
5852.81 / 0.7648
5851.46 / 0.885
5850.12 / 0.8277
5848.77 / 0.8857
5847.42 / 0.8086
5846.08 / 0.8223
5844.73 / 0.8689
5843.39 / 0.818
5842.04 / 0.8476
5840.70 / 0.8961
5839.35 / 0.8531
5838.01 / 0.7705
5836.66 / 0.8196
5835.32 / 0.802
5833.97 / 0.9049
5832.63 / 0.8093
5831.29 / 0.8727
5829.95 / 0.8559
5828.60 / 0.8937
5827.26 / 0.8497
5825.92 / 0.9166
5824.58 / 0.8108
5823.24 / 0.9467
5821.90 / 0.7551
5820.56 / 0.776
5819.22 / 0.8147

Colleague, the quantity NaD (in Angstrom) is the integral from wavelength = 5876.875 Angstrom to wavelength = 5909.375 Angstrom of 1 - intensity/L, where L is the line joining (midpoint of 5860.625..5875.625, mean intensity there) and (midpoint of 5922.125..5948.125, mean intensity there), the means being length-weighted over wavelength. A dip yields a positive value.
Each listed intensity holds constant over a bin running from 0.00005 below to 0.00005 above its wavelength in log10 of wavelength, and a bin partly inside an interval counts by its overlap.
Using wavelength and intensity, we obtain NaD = 3.5 Angstrom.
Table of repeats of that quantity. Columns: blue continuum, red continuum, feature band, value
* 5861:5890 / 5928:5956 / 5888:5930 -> 3.1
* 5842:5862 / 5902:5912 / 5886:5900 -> 1.9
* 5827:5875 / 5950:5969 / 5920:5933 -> 1.0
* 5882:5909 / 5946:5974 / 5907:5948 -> -0.6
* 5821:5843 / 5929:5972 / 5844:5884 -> 1.0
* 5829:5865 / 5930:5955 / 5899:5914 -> 0.6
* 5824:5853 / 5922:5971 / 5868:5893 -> 1.6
